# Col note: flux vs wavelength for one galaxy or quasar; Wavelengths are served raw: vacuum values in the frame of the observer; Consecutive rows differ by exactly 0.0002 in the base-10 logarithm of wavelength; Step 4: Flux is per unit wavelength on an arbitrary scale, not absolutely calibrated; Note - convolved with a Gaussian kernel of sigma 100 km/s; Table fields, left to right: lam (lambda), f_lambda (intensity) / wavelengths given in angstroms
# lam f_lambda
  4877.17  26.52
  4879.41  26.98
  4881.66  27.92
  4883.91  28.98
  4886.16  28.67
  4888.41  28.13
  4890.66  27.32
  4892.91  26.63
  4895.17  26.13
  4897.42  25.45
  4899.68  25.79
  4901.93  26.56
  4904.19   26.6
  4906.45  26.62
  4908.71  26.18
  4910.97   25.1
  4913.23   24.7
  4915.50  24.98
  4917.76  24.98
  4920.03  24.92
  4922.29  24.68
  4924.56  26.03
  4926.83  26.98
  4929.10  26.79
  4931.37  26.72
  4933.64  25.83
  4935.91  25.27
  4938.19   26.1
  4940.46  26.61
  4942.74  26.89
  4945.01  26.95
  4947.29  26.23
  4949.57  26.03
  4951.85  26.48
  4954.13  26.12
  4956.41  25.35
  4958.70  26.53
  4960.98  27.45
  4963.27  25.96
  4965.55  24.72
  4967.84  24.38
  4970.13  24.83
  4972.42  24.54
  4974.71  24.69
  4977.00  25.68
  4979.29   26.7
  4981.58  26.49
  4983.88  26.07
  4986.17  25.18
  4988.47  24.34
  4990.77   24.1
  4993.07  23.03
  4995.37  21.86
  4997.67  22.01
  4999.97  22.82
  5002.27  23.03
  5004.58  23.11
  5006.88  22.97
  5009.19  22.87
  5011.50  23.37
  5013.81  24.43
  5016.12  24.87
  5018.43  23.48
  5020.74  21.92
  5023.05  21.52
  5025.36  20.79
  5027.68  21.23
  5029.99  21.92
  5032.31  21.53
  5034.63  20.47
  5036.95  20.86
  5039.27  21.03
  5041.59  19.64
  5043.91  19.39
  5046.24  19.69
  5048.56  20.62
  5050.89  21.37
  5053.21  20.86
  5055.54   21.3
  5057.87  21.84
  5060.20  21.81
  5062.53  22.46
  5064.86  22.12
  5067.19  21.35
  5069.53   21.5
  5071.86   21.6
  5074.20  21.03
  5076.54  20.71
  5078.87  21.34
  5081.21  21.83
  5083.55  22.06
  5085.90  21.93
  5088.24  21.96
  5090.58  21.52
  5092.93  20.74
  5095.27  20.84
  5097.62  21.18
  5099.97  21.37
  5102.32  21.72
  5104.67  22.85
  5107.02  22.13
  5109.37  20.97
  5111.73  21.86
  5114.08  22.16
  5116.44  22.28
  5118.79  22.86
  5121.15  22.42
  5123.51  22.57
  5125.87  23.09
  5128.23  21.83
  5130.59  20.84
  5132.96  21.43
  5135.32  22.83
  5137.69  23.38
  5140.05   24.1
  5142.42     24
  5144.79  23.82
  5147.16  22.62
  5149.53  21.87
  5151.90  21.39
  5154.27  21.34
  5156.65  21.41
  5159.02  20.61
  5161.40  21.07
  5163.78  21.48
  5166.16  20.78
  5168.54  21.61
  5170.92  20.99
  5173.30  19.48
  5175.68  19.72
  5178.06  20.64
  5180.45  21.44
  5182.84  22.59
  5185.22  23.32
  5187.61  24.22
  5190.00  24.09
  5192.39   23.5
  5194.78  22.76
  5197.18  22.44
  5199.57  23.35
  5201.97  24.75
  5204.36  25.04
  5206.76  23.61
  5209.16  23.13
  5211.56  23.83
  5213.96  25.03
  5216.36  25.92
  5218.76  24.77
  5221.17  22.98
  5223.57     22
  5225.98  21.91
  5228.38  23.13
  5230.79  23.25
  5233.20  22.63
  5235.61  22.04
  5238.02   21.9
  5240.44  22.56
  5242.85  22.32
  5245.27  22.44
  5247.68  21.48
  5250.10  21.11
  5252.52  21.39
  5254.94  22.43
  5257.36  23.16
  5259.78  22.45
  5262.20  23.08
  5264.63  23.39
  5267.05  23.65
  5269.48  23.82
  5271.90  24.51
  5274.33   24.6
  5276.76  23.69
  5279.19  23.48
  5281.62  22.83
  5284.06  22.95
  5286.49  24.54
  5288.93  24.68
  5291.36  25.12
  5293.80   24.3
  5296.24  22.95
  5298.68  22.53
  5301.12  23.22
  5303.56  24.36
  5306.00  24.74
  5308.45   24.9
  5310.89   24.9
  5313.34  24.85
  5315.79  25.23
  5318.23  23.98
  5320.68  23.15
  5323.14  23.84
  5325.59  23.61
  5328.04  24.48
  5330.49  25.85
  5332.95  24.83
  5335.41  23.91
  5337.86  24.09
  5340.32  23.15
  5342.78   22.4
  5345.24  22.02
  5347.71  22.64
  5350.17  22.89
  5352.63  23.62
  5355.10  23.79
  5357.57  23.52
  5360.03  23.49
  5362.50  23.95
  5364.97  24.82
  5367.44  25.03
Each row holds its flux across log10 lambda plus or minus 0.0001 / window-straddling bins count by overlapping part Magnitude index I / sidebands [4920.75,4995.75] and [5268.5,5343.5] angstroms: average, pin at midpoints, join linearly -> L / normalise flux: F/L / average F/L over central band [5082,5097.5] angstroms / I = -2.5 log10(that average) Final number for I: 0.17 mag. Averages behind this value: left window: 25.7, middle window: 21.5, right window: 24.1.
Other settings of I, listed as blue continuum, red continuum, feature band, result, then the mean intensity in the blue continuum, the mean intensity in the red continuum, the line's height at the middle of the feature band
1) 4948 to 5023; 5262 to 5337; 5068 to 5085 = 0.14 mag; 24.5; 24.1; 24.4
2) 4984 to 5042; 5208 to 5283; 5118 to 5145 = 0.01 mag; 22.6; 23.1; 22.8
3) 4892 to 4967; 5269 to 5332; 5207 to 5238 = 0.05 mag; 26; 24.1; 24.5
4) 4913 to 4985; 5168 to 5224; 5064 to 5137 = 0.11 mag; 25.8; 23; 24.1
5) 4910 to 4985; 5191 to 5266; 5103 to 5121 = 0.09 mag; 25.8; 23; 24.2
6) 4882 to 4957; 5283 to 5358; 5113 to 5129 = 0.12 mag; 26.3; 23.9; 25.1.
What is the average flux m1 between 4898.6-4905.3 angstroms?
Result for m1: 26.3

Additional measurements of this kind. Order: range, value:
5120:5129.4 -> 22.5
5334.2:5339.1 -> 24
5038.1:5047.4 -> 19.9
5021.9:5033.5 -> 21.4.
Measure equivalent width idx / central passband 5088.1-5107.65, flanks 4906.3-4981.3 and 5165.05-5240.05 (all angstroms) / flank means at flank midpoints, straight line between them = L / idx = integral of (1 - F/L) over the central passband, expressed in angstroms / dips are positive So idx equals 2.0 angstroms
